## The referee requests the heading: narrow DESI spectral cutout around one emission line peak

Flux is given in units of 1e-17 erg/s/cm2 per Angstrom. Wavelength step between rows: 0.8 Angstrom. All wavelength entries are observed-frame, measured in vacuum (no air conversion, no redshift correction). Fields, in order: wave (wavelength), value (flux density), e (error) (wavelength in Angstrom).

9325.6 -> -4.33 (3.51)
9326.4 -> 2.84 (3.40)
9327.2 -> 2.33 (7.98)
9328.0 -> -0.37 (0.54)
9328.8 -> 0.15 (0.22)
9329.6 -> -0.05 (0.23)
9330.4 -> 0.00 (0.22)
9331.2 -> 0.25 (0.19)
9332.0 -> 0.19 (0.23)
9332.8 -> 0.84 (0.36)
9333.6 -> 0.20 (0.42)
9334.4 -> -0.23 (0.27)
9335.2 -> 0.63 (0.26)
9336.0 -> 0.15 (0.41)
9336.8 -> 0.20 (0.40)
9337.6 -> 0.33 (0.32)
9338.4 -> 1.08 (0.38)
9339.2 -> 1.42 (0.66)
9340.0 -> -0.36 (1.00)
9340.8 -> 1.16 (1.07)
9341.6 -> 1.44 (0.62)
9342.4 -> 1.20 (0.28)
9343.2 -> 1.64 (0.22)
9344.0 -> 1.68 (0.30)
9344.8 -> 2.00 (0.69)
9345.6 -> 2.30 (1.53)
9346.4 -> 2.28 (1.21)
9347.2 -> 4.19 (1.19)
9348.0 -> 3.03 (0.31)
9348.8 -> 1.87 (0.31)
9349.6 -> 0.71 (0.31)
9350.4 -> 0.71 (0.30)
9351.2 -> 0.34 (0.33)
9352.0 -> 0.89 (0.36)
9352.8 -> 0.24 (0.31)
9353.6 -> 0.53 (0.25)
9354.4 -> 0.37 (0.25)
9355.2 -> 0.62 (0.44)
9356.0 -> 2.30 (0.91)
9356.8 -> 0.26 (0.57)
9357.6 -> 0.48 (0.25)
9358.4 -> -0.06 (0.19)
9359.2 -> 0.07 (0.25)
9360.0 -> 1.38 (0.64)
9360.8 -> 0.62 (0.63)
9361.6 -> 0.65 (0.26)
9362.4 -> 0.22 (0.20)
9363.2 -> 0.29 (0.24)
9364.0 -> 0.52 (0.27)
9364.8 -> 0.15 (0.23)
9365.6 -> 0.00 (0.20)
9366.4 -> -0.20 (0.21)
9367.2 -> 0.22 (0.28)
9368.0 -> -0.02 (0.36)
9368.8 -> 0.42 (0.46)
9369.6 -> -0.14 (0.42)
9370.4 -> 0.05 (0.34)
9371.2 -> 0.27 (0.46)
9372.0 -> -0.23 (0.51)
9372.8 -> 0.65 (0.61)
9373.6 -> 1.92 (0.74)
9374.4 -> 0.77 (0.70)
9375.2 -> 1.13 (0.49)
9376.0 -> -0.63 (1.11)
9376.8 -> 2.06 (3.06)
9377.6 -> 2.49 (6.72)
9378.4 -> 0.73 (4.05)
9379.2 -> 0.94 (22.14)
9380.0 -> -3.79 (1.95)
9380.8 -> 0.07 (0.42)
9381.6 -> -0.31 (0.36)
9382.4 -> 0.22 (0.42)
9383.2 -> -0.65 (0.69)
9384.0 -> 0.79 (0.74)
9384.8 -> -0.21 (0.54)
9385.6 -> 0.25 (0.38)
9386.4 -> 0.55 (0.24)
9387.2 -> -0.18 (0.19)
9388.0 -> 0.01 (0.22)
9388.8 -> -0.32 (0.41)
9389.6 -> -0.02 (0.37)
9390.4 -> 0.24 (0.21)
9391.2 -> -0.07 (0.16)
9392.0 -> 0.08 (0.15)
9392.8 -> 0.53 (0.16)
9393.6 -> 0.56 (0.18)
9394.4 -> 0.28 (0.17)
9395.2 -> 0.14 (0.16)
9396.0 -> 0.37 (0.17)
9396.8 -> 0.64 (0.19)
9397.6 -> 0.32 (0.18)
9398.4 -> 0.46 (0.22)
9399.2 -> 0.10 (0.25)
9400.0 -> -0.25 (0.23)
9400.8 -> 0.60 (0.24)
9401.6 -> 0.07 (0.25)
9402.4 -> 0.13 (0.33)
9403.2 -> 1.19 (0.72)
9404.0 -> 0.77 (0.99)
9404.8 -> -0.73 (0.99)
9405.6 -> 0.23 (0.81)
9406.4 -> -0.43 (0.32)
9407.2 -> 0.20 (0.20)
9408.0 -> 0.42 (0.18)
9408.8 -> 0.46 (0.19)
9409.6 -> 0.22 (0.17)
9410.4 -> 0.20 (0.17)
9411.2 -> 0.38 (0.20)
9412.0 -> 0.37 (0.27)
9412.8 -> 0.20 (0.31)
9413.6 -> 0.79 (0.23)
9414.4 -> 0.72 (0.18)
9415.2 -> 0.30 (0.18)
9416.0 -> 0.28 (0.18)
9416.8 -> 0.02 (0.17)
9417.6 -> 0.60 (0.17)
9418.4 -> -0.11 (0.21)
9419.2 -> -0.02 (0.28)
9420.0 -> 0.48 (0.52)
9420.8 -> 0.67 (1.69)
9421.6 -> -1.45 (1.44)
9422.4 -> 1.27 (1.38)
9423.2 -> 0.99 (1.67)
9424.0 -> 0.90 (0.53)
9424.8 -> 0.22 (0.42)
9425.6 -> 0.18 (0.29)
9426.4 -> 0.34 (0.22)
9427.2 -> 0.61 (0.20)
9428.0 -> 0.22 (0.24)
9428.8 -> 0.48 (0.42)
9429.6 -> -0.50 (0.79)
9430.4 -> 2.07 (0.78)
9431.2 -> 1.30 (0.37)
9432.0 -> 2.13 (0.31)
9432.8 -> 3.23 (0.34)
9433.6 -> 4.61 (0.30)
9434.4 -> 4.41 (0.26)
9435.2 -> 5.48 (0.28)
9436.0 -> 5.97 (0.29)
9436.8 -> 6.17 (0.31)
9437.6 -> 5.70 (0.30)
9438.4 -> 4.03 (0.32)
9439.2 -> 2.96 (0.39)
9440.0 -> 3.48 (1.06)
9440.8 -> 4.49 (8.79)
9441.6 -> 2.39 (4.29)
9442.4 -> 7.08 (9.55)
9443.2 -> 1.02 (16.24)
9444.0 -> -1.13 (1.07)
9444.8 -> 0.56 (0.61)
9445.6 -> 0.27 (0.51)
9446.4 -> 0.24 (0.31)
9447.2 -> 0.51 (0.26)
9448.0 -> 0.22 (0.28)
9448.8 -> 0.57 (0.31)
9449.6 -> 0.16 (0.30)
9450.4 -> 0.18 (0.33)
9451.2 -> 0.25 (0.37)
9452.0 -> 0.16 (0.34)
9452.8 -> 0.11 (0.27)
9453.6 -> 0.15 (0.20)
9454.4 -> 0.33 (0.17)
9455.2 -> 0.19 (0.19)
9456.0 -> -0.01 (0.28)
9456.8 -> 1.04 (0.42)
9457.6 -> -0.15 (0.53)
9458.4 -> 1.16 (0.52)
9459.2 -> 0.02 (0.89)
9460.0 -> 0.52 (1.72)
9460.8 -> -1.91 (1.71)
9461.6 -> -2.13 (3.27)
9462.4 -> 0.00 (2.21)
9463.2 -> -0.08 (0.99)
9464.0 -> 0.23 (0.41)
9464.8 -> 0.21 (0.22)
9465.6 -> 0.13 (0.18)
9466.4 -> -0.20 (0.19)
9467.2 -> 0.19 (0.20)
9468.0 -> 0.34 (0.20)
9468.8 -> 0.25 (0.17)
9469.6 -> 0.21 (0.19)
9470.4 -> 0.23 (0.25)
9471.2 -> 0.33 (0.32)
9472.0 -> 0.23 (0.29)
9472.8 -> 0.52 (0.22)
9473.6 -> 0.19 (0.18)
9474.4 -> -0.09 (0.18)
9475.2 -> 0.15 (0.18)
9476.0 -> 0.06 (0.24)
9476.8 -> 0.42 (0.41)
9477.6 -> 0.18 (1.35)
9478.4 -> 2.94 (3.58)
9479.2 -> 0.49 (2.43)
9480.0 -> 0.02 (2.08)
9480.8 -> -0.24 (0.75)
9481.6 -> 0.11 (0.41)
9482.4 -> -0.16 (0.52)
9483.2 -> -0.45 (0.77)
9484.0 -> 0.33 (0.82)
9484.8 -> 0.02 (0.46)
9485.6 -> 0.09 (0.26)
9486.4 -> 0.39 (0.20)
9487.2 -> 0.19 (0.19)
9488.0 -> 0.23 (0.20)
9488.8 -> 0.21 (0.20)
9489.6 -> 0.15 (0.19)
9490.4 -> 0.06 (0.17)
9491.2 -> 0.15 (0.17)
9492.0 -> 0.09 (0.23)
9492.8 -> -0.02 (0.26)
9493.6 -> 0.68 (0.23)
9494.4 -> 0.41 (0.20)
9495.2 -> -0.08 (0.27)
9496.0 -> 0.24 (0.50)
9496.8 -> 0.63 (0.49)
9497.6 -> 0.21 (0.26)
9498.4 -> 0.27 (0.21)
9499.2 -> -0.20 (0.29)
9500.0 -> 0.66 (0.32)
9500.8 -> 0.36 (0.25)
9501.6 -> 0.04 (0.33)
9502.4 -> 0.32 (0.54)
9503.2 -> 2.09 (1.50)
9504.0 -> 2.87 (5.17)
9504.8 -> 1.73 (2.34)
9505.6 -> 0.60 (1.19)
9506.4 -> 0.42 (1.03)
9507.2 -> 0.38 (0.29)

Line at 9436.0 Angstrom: [O III] 5007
